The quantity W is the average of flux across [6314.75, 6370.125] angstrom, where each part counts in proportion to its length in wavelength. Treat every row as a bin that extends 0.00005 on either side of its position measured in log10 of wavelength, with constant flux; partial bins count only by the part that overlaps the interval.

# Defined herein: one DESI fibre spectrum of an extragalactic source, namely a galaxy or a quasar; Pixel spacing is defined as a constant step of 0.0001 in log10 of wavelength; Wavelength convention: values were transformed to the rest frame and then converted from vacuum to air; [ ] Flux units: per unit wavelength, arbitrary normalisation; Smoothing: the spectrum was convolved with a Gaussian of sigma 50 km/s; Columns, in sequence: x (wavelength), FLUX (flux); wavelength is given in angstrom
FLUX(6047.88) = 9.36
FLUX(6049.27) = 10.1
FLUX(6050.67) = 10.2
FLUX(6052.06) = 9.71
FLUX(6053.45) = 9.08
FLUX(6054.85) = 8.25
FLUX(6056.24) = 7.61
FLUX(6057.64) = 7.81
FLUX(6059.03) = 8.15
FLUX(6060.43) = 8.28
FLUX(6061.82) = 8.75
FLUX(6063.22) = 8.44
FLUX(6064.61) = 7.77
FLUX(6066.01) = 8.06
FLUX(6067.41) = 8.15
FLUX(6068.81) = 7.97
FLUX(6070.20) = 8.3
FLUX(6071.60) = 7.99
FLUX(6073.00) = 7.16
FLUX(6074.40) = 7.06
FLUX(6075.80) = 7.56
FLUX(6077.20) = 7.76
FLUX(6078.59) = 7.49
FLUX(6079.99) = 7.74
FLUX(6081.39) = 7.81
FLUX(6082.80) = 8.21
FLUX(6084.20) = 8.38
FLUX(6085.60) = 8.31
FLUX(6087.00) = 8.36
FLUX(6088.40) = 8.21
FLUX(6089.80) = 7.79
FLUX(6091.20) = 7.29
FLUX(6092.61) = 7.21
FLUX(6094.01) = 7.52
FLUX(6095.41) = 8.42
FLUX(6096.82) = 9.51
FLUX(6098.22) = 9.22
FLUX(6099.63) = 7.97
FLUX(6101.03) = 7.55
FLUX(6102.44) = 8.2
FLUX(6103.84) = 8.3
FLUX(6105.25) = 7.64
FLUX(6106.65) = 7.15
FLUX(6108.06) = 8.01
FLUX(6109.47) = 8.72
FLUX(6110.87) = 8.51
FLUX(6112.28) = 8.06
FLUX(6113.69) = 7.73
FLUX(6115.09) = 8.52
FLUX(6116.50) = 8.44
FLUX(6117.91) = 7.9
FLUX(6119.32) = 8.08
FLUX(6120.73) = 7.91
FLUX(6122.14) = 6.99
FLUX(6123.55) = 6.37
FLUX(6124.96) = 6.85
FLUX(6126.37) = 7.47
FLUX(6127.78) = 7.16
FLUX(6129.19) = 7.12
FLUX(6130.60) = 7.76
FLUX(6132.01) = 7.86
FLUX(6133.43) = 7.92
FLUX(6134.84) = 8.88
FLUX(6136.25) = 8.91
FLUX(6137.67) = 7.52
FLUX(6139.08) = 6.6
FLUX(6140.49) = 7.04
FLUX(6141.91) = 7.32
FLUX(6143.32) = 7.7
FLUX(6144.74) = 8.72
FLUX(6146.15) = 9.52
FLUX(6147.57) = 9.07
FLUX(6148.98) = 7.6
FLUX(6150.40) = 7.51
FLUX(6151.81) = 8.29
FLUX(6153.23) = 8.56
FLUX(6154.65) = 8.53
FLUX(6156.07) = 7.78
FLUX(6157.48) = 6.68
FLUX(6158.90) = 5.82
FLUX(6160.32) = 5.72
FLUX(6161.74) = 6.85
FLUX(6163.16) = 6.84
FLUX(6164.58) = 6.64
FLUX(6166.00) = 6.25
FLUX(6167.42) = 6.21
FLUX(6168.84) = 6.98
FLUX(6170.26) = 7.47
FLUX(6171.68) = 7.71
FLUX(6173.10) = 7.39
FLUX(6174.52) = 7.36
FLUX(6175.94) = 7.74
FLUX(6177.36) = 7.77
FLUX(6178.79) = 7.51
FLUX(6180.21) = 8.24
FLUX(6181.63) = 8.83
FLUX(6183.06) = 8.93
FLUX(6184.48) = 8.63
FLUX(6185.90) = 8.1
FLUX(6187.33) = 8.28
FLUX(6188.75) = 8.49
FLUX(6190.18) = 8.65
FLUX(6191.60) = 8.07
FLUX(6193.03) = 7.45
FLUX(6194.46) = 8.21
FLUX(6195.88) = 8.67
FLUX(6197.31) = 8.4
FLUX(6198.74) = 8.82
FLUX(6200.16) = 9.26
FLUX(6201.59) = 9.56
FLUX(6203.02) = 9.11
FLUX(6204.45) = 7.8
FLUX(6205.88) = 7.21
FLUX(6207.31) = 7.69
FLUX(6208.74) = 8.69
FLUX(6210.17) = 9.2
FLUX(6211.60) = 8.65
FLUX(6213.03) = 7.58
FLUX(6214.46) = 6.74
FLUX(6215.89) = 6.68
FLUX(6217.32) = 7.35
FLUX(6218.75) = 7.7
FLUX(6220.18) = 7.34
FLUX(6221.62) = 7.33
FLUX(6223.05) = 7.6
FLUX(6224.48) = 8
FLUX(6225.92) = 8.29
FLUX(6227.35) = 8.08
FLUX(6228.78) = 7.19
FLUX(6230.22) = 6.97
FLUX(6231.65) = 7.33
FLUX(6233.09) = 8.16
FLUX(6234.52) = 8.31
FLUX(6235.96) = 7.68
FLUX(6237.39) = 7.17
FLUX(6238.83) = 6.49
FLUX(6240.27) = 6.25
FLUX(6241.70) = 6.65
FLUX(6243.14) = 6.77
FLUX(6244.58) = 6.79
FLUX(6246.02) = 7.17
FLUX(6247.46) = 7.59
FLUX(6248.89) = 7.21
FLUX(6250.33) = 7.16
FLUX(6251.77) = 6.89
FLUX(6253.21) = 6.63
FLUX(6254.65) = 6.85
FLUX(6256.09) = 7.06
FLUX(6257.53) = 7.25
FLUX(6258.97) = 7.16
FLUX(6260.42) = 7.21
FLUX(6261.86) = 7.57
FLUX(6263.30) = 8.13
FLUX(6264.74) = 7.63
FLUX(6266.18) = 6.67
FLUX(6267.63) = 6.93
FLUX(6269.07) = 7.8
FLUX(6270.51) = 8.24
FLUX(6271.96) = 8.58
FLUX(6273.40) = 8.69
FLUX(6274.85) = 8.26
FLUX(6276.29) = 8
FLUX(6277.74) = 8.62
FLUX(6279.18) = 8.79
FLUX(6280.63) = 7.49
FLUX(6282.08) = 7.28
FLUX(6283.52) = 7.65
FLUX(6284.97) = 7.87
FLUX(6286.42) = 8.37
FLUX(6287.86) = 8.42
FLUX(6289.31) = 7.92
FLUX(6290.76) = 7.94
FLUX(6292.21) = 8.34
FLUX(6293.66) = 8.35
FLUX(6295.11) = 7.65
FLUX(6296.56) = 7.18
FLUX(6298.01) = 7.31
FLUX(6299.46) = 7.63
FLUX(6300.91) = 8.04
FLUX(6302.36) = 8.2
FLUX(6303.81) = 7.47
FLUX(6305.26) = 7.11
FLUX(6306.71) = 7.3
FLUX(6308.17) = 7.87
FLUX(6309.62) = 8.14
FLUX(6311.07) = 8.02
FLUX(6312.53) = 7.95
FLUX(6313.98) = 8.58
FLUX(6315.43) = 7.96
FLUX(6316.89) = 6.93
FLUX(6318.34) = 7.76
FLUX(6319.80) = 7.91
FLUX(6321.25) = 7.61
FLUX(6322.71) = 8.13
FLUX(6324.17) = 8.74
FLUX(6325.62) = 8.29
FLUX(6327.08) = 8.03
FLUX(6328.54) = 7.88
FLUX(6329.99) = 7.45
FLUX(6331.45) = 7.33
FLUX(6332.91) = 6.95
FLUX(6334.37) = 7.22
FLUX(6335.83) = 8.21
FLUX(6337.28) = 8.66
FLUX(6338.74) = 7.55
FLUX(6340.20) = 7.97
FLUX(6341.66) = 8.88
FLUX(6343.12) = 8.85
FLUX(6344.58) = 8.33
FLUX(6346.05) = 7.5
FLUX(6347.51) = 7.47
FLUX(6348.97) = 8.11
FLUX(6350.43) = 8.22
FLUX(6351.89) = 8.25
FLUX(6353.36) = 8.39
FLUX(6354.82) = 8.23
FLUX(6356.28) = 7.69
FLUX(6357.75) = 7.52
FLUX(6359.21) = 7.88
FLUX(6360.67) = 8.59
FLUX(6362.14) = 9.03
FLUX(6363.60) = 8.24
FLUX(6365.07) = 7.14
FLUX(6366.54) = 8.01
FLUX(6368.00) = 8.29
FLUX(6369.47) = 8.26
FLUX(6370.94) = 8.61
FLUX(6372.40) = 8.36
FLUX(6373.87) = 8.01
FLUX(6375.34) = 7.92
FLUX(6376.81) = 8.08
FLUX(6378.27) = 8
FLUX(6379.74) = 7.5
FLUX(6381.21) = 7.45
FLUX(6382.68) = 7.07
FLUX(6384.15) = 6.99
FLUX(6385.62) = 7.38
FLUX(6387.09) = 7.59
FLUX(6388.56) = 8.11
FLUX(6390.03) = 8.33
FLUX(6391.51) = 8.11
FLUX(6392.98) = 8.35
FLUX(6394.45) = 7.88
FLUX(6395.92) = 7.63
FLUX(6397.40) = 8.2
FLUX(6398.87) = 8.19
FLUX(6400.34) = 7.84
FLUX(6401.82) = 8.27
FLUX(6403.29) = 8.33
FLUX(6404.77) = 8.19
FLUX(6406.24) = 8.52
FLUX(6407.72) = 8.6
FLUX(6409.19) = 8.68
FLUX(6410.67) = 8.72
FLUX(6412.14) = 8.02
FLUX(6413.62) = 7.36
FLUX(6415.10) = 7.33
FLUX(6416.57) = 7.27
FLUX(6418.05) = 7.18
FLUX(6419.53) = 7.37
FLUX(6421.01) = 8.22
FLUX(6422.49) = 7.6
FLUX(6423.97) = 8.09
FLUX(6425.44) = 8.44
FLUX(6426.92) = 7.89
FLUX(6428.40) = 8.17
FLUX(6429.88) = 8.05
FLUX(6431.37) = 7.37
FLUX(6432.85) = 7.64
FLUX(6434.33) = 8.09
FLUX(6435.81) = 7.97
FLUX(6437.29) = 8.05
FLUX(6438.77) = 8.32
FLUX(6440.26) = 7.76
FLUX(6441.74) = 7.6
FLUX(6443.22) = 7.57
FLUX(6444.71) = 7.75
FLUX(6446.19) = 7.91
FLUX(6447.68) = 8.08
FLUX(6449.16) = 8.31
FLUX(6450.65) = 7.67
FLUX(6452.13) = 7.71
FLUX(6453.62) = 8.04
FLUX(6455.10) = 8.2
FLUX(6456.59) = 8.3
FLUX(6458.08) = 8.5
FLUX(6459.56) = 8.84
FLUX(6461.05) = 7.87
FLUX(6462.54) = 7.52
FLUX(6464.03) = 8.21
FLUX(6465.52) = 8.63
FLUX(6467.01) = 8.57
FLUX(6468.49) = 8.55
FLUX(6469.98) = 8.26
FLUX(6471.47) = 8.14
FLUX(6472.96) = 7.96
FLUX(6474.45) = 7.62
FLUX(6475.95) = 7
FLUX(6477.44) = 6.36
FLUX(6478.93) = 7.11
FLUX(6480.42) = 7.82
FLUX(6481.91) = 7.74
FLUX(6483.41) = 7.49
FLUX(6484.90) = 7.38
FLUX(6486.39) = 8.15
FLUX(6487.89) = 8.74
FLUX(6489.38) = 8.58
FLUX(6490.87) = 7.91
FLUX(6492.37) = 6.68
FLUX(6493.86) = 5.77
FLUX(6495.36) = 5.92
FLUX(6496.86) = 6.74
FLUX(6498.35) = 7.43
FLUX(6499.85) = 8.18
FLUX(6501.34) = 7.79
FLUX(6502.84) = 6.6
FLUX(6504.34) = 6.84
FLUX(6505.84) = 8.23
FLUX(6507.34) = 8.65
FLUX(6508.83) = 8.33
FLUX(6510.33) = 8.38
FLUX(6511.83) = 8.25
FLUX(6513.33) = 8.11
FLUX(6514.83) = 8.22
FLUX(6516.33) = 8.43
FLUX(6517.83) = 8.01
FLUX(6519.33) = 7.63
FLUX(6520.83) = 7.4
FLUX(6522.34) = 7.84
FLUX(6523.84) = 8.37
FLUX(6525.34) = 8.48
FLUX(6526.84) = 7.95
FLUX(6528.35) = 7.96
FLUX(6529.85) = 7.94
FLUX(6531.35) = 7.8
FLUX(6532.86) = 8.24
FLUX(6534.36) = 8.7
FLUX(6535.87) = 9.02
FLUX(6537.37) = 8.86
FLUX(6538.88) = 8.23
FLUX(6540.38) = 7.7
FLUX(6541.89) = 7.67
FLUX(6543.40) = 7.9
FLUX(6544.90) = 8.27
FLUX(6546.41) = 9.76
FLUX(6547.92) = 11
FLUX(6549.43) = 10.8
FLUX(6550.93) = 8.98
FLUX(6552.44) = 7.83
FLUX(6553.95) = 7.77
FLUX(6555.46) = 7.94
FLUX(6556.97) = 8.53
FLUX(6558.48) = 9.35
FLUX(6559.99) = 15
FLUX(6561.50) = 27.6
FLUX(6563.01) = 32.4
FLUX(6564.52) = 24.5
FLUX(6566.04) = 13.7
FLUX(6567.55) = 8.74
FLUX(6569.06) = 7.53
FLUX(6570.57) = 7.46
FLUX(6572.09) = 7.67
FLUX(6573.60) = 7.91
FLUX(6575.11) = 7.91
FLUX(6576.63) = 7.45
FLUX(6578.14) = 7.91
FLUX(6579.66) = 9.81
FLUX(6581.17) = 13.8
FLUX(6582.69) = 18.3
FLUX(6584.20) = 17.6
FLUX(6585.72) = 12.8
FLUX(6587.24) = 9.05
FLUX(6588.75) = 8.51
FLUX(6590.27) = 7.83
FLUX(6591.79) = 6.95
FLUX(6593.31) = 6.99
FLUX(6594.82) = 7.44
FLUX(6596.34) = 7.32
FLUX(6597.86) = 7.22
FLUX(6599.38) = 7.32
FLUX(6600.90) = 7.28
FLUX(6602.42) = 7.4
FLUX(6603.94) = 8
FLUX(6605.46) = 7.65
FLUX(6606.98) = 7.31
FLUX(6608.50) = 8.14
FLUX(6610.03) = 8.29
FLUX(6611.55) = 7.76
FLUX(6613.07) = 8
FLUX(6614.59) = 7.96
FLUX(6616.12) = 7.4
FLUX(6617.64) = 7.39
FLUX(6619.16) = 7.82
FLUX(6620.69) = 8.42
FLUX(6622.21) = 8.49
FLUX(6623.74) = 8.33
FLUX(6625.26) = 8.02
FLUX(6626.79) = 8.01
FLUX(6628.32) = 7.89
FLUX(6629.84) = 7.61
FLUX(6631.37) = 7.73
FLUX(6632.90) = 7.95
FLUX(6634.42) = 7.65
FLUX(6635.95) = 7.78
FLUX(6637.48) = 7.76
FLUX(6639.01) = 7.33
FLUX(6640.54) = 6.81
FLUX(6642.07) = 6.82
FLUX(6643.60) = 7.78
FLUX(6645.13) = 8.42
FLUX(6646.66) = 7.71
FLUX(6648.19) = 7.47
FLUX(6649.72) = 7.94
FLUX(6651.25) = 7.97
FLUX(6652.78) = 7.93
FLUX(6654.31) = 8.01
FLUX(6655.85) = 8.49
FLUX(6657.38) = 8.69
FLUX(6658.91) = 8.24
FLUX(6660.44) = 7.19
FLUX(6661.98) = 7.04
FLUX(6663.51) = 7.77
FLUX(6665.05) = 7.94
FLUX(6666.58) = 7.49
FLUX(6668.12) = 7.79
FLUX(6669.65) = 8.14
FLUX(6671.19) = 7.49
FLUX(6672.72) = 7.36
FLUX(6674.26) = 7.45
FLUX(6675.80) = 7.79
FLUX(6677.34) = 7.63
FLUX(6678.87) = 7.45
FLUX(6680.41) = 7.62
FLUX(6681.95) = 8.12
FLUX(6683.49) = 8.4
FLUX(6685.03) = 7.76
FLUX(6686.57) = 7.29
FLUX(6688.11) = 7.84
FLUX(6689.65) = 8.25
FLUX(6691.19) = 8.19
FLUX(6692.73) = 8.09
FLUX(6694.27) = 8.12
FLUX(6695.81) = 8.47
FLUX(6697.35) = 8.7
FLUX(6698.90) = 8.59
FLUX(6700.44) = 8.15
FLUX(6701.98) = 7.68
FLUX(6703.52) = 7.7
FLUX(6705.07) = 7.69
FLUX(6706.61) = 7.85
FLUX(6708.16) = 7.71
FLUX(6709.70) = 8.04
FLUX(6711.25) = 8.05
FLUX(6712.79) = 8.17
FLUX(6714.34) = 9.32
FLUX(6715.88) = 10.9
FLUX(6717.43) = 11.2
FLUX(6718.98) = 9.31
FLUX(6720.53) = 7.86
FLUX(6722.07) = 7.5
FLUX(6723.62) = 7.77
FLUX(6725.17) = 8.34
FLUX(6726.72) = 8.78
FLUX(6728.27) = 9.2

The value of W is 7.98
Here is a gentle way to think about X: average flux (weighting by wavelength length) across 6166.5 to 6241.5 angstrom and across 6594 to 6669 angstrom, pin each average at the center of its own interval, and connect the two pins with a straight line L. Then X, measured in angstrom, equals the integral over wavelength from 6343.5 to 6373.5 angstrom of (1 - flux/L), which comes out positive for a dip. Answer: -1.1 angstrom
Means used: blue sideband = 7.86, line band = 8.11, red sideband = 7.76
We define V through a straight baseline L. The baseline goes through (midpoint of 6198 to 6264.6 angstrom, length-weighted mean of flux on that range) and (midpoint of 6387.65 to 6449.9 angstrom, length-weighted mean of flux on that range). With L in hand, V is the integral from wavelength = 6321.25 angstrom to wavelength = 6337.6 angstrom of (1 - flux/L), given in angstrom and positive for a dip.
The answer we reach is -0.2 angstrom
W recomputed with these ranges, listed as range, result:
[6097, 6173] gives 7.67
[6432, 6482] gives 7.93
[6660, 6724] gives 8.08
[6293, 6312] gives 7.71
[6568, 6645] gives 8.39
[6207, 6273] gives 7.45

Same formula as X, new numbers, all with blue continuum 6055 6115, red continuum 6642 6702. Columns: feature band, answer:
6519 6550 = -2.1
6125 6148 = 0.4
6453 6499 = 1.1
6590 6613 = 1.1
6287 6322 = 0.7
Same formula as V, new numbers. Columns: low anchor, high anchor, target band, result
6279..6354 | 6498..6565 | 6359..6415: 3.0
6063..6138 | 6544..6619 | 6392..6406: 1.8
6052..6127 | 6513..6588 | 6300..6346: 6.4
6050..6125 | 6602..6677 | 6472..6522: 1.5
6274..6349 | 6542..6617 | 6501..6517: 2.7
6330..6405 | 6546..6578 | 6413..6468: 8.7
